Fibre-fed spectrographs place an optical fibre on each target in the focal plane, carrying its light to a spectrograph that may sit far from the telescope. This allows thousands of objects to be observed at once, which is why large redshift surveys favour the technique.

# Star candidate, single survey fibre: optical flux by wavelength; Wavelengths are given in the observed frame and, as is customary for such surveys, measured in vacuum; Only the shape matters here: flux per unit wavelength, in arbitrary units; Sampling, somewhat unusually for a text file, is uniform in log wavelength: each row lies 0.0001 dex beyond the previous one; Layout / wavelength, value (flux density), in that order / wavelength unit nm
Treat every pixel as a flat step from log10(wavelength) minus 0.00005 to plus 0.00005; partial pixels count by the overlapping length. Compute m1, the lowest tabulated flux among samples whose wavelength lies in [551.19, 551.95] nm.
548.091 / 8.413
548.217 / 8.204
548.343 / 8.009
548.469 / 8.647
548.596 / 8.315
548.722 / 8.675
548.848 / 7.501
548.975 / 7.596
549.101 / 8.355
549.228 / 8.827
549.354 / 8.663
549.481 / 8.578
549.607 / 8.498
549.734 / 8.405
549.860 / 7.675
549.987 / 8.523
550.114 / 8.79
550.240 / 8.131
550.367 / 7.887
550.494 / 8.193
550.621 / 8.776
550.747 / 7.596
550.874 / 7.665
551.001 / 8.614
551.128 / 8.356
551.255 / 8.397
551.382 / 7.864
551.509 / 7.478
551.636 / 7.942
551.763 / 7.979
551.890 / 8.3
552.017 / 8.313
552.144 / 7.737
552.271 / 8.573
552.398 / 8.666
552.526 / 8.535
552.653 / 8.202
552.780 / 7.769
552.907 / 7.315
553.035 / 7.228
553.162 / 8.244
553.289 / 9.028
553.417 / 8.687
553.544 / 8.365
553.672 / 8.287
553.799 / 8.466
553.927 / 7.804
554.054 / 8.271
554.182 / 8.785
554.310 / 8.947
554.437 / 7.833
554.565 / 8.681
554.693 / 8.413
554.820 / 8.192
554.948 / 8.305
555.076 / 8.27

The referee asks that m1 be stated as 7.478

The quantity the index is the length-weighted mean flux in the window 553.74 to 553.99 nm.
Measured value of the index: 8.11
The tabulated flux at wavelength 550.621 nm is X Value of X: 8.776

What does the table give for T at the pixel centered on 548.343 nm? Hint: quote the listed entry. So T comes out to 8.009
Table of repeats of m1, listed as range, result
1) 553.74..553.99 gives 7.804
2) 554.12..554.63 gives 7.833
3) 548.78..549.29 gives 7.501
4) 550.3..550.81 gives 7.596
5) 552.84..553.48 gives 7.228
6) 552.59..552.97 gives 7.315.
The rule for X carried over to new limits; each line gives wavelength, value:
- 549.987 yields 8.523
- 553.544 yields 8.365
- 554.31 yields 8.947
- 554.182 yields 8.785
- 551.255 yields 8.397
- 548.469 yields 8.647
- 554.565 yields 8.681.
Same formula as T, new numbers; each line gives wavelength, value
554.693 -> 8.413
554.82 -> 8.192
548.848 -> 7.501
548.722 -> 8.675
